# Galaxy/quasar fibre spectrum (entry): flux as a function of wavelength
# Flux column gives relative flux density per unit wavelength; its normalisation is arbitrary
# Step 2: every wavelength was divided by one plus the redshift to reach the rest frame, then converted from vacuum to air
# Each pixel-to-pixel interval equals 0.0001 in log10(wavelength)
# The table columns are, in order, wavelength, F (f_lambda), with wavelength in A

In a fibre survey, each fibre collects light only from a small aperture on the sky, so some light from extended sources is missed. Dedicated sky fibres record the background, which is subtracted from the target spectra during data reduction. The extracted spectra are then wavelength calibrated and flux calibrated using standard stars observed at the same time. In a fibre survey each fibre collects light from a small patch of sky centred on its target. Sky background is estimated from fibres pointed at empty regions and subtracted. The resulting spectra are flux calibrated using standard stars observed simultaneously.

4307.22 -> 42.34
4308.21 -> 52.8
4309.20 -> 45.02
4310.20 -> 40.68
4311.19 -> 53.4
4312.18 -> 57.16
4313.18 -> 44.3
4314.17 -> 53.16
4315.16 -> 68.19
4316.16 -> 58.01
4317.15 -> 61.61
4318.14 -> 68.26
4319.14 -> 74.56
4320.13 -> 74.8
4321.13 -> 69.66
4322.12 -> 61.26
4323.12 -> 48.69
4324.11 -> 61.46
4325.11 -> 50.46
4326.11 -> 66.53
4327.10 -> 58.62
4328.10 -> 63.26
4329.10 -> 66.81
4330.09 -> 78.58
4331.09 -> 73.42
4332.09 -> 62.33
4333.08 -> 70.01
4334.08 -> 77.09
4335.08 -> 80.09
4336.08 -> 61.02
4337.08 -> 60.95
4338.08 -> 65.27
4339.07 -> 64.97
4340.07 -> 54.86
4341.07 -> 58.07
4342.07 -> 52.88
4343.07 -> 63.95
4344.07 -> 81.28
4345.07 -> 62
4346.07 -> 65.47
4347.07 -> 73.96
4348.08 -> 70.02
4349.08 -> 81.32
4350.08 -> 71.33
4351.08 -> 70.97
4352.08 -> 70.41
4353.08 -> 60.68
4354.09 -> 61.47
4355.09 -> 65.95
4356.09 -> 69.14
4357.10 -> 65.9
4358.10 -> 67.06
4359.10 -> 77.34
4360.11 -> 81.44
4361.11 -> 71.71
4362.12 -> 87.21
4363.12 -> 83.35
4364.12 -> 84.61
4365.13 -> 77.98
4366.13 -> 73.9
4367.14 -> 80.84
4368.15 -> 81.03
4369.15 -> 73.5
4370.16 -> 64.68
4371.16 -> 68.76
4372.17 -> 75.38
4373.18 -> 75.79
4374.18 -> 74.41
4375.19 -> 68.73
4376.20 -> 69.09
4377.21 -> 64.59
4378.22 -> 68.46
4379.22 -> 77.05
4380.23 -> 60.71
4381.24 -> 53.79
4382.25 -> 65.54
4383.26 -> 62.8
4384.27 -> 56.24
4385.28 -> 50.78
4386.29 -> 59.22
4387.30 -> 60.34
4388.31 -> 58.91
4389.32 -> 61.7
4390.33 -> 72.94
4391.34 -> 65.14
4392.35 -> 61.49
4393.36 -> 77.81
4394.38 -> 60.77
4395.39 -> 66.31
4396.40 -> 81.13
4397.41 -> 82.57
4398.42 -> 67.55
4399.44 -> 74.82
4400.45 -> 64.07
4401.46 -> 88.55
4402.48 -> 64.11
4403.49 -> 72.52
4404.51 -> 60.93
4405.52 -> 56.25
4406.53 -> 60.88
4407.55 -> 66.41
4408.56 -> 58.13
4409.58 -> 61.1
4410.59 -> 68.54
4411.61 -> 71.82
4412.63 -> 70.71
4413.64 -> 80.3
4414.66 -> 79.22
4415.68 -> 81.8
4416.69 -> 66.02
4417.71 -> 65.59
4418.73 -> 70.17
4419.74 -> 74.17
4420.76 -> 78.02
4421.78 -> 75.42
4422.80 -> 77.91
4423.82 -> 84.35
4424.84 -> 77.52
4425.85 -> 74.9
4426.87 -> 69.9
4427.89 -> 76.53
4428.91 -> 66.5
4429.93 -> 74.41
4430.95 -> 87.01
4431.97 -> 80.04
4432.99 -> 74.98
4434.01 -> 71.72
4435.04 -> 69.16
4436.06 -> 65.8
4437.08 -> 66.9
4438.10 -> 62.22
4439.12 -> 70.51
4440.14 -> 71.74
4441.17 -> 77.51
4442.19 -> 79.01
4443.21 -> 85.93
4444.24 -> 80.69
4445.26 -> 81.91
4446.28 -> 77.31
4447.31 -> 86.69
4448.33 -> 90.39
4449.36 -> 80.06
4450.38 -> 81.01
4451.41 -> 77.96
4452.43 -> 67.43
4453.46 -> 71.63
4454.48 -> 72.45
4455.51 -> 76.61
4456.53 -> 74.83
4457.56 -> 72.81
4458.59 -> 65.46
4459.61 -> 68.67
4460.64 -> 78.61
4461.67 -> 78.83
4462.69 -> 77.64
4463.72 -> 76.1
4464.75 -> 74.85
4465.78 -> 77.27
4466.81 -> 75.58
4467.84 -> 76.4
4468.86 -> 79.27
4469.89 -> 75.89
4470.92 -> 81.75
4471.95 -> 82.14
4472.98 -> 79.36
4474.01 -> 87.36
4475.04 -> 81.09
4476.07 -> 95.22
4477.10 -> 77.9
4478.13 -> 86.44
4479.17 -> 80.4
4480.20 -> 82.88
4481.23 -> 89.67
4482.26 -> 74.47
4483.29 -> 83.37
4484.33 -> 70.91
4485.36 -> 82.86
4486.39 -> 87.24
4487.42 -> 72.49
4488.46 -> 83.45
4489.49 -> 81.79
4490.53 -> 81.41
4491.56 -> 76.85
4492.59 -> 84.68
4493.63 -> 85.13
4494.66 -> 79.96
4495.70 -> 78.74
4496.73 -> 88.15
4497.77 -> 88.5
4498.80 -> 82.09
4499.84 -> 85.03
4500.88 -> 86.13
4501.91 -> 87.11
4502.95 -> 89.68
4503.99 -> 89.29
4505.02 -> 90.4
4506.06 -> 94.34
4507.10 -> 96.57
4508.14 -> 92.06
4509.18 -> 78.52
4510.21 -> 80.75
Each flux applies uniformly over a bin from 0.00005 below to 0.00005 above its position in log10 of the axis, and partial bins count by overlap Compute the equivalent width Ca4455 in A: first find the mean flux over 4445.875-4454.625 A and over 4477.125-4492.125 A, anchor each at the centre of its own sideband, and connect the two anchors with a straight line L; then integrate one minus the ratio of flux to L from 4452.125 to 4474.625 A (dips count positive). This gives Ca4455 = 1.0 A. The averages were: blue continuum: 78.6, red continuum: 80.9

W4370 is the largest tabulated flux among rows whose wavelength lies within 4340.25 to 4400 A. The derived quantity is 87.21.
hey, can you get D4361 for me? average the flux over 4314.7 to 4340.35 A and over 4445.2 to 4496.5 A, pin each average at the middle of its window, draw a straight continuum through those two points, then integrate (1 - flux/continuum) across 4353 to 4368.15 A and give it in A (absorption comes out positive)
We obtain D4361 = -1.3 A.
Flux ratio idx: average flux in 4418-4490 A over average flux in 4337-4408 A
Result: 1.13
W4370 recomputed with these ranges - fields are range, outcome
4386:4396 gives 77.81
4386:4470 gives 90.39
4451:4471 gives 81.75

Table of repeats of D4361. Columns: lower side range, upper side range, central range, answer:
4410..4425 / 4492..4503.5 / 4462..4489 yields 0.5 A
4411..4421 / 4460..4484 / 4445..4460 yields 0.3 A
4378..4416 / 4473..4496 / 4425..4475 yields 0.0 A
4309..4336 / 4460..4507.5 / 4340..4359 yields -0.3 A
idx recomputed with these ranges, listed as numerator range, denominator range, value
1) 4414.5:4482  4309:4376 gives 1.14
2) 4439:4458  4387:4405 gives 1.13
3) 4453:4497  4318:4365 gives 1.16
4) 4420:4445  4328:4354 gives 1.11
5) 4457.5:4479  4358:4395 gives 1.13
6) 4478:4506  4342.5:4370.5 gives 1.15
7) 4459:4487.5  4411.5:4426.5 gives 1.06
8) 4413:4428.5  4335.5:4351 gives 1.14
